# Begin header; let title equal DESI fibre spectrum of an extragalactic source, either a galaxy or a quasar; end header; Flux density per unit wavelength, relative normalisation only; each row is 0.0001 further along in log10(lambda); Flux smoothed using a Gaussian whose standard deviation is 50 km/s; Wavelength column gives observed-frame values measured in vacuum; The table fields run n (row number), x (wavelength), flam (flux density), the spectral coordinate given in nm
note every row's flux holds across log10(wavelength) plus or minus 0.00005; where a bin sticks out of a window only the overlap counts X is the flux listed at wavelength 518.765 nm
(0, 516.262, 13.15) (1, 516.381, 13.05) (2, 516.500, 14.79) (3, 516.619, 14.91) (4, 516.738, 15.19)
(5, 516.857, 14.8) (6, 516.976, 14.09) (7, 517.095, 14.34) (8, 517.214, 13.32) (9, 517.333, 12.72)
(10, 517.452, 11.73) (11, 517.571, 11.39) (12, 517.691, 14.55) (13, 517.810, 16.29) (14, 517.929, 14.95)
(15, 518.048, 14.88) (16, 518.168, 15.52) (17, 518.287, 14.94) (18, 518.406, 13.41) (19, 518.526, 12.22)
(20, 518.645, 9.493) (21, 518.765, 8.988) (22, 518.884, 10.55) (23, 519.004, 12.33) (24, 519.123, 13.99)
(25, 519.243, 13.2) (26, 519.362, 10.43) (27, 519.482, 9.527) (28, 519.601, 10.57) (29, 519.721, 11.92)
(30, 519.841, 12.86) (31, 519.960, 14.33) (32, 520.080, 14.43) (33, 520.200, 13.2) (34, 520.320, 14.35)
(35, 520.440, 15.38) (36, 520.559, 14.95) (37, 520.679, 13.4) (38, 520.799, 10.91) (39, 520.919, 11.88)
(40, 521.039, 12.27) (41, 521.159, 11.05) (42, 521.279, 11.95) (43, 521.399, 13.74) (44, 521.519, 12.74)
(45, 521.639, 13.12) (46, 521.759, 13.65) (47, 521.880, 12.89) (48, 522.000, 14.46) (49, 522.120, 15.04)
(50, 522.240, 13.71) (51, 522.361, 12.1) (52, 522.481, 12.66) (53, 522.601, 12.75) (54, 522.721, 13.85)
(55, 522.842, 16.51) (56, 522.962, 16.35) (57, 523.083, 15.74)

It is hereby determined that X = 8.988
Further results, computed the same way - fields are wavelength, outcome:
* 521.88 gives 12.89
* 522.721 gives 13.85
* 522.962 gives 16.35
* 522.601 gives 12.75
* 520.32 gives 14.35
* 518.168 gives 15.52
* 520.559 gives 14.95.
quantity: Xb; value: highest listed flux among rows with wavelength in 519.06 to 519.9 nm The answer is 13.99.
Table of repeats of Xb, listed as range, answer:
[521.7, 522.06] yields 14.46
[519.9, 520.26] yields 14.43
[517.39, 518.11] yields 16.29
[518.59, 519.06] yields 12.33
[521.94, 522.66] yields 15.04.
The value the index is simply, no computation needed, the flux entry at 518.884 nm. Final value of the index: 10.55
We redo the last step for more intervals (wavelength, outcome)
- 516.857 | 14.8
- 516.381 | 13.05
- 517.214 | 13.32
